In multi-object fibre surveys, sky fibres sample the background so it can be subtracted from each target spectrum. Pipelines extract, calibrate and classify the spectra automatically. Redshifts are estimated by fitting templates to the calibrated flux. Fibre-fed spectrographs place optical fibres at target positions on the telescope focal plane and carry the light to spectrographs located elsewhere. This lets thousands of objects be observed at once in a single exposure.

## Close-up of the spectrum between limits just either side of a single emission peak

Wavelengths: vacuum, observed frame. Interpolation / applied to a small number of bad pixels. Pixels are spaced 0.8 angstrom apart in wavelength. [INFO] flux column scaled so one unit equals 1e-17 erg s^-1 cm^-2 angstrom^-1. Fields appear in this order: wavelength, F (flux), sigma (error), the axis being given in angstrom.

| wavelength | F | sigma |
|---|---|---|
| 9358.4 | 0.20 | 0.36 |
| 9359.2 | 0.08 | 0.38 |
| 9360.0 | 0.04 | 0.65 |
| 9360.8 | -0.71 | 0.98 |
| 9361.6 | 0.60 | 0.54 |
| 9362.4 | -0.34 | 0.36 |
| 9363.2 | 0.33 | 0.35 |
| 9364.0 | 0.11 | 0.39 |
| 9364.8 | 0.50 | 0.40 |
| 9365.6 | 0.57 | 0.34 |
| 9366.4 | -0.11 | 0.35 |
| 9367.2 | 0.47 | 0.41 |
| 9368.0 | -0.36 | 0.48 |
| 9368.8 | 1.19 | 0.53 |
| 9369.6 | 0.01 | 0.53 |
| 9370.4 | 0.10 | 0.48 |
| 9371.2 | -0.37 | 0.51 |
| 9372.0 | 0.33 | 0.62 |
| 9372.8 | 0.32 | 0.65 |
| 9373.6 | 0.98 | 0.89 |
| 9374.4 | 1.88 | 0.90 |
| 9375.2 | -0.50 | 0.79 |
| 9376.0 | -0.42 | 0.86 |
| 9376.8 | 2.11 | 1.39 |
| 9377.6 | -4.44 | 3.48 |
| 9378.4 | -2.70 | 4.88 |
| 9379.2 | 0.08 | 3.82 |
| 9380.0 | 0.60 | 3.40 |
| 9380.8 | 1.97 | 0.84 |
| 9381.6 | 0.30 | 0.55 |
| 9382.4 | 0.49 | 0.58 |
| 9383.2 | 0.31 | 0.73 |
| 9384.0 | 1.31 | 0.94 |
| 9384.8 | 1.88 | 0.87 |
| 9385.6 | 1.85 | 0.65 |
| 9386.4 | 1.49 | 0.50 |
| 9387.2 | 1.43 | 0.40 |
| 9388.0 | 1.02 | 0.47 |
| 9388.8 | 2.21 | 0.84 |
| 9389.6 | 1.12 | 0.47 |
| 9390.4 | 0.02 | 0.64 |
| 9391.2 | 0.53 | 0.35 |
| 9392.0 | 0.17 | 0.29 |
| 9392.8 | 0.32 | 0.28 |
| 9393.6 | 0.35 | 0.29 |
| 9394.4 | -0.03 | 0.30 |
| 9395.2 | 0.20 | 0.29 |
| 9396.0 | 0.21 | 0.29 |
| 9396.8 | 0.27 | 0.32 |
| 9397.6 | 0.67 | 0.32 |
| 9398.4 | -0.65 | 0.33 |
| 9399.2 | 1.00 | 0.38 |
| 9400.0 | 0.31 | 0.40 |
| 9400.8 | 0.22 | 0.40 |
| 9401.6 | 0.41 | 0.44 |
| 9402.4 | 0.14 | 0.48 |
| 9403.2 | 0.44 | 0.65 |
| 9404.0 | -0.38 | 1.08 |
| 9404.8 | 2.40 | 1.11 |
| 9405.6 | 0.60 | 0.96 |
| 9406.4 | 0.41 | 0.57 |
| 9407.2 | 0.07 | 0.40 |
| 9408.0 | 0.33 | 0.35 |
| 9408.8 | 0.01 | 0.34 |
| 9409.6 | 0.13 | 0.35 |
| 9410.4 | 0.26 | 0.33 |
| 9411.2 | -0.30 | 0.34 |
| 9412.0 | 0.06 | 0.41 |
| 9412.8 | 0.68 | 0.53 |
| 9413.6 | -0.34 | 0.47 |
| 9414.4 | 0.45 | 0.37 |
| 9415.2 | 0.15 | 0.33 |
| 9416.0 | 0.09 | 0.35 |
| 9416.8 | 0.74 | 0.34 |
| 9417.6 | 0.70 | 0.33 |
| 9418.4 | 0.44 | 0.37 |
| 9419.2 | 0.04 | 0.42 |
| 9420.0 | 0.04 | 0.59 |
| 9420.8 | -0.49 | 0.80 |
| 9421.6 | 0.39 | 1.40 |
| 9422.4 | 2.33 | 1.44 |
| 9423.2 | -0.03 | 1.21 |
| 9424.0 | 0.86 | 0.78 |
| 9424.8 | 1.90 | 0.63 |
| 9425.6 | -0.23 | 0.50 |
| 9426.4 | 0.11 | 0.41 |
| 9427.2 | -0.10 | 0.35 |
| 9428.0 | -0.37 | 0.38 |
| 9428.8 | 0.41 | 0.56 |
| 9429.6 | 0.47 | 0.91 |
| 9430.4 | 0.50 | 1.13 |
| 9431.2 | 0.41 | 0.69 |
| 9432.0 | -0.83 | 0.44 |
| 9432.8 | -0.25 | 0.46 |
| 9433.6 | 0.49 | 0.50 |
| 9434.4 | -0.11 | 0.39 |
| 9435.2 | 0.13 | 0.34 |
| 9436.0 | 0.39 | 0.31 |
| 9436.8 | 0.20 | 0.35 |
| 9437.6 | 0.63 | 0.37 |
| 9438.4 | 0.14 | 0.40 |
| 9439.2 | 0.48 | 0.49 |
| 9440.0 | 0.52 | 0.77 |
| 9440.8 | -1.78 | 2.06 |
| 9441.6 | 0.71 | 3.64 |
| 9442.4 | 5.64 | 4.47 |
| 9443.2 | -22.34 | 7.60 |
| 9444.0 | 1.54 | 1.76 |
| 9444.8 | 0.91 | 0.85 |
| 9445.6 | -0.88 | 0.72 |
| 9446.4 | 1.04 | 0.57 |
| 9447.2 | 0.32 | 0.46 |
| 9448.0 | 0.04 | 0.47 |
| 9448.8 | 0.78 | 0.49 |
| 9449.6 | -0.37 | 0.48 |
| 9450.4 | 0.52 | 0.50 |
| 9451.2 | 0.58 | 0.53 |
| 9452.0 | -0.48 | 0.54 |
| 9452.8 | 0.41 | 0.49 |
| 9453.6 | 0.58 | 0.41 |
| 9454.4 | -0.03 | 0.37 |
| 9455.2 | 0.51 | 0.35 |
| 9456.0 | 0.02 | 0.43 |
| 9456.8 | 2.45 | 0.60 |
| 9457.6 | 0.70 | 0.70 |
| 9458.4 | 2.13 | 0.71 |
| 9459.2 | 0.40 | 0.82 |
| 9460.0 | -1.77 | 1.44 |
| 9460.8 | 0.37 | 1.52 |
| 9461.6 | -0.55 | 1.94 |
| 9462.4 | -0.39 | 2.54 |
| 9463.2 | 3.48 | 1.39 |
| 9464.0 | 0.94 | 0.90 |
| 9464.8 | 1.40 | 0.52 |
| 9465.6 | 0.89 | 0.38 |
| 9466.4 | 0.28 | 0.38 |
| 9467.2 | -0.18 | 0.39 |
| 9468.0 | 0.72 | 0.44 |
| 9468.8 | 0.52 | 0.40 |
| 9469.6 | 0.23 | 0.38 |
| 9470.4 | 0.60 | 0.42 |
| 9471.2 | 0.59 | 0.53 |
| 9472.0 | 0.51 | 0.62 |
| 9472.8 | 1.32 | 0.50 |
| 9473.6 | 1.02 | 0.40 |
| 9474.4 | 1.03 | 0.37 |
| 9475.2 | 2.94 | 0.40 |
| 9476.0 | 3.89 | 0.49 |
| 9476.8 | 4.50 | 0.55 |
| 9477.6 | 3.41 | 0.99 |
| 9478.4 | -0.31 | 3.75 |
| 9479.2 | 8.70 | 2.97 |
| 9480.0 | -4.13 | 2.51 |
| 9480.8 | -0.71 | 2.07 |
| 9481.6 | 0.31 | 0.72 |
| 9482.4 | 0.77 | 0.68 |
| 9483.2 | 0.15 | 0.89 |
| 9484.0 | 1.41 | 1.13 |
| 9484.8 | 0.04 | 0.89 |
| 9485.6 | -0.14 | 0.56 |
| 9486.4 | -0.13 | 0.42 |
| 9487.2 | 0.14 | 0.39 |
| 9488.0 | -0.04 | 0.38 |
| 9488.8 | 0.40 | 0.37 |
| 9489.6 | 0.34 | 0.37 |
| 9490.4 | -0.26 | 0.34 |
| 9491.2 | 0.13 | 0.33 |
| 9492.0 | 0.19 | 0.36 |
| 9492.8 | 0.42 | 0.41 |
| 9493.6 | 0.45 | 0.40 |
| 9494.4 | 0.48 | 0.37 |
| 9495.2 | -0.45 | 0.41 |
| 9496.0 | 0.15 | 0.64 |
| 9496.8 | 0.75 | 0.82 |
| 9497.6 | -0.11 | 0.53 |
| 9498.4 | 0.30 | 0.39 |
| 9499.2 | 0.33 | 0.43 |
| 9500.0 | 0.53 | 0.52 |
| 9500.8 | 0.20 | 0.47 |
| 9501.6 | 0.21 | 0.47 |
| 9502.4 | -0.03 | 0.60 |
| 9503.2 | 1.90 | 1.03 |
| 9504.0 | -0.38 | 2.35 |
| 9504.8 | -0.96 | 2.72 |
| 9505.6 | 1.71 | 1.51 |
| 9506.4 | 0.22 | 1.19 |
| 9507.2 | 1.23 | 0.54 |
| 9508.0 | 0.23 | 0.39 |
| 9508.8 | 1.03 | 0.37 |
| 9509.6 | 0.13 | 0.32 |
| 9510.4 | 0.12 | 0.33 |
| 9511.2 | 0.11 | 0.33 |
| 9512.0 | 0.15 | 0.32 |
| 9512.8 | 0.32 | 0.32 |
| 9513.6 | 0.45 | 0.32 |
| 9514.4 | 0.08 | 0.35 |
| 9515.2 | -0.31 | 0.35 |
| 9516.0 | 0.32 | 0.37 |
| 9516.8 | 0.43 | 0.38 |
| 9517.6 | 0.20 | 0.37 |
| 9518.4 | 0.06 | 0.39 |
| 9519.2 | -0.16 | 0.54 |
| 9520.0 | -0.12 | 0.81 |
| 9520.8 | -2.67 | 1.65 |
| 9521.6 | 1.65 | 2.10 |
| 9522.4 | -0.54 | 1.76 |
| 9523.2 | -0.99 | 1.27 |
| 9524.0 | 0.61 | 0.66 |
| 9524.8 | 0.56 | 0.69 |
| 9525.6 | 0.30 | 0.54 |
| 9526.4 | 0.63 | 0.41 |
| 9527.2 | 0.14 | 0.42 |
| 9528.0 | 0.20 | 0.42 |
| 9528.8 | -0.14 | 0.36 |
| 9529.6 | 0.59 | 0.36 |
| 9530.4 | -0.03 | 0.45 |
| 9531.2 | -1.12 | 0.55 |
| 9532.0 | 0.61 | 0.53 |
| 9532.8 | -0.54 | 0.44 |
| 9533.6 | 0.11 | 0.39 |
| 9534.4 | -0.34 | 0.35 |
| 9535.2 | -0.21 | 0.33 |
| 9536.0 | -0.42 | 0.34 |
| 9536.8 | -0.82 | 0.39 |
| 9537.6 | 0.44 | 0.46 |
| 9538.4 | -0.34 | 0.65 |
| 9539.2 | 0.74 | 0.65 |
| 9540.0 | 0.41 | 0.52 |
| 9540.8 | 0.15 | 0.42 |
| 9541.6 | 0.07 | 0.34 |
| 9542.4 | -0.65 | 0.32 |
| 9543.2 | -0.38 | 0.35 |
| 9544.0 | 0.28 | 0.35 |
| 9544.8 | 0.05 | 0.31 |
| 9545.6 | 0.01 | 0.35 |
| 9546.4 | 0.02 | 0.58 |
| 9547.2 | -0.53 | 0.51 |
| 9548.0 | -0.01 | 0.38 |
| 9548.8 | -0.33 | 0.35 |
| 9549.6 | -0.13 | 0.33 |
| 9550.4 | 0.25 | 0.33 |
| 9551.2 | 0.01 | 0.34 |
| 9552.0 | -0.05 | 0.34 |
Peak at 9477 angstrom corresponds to [O III] 5007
